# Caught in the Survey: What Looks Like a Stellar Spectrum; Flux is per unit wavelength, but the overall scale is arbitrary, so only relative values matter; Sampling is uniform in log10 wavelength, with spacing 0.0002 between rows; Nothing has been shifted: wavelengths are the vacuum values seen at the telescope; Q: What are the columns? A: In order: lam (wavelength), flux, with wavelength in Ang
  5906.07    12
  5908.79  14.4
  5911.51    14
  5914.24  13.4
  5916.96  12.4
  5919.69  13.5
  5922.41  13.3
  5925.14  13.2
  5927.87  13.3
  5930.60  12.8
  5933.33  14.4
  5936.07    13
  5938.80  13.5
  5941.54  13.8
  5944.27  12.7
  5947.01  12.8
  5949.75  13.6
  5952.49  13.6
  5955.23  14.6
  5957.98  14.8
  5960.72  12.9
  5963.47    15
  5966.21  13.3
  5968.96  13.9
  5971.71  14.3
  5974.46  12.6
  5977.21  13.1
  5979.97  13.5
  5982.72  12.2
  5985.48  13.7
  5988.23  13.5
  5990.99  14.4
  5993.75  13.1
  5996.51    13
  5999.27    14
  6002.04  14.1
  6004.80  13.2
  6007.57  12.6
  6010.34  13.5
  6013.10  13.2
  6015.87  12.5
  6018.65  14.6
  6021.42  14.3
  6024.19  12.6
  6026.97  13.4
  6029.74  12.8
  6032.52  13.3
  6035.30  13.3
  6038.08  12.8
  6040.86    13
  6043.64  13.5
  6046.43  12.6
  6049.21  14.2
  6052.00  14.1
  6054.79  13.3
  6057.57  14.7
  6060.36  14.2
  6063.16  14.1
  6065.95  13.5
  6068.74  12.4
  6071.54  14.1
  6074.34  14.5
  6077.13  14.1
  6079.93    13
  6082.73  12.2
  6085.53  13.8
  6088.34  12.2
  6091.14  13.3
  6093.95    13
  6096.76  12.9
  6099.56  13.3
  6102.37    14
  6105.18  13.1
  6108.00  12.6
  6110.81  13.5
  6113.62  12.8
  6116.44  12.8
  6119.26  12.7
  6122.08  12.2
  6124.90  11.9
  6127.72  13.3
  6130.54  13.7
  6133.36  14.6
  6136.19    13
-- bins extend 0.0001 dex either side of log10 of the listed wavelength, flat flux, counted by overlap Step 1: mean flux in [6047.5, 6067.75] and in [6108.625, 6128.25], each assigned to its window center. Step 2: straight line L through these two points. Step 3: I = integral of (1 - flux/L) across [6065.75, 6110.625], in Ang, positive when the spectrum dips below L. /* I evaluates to 0.3 Ang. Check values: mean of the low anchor 14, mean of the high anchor 12.7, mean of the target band 13.2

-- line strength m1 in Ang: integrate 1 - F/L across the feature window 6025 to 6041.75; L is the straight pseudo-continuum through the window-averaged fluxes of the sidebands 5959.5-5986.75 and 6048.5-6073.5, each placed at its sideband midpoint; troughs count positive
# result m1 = 0.8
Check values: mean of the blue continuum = 13.4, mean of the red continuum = 13.8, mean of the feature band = 13.1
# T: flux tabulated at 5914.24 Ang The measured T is 13.4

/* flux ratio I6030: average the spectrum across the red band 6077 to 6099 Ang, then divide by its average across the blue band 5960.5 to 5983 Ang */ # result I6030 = 1.0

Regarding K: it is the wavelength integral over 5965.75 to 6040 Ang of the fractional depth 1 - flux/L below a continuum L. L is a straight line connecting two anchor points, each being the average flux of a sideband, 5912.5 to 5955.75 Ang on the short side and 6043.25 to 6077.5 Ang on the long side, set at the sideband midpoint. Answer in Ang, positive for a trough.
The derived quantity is 1.25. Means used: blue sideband 13.3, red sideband 13.8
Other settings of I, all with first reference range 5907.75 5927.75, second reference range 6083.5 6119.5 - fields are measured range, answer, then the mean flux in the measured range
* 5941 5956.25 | -0.12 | 13.5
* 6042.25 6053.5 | -0.36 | 13.6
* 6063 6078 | -0.70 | 13.8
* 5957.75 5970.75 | -0.56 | 13.9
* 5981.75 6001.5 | -0.27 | 13.5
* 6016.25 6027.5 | -0.35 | 13.6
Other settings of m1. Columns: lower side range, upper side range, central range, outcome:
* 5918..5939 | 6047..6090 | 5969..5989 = 0.2 Ang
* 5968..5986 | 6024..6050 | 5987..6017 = -0.3 Ang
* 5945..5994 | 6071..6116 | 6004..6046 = 0.7 Ang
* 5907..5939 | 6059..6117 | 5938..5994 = -0.8 Ang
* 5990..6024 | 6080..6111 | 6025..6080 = -1.2 Ang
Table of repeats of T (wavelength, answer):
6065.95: 13.5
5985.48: 13.7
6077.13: 14.1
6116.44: 12.8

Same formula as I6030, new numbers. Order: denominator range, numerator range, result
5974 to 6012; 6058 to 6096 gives 1.01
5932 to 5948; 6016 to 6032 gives 1.00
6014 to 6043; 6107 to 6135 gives 0.98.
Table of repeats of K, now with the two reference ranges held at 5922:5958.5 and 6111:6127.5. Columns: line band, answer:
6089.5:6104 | -0.63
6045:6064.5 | -1.44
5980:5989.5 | 0.07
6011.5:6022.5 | -0.43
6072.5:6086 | -0.75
